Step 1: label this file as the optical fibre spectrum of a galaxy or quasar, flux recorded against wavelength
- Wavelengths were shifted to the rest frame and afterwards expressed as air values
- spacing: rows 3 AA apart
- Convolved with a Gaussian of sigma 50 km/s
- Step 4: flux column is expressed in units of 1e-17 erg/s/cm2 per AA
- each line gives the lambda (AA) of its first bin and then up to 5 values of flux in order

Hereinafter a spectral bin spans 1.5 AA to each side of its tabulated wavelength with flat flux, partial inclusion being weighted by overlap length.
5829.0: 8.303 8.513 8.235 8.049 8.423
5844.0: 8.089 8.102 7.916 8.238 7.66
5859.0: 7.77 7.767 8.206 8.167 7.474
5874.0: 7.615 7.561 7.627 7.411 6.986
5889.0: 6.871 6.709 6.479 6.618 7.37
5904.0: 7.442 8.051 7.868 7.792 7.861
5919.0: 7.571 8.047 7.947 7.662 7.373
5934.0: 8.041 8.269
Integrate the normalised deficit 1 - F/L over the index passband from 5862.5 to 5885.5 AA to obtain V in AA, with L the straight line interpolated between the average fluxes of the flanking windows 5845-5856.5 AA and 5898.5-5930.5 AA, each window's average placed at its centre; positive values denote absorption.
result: 0.61 AA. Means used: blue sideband 8.01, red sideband 7.71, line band 7.69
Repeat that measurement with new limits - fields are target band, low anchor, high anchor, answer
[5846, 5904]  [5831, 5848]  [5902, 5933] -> 3.8 AA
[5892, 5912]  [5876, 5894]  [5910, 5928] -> 0.6 AA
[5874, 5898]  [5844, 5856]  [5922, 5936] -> 2.5 AA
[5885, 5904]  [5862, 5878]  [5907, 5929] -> 2.3 AA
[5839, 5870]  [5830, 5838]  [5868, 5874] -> -0.3 AA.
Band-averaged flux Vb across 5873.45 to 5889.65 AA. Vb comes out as 7.35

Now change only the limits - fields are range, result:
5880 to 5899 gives 6.91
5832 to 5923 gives 7.68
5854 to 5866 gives 7.85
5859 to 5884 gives 7.74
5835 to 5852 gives 8.13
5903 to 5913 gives 7.8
